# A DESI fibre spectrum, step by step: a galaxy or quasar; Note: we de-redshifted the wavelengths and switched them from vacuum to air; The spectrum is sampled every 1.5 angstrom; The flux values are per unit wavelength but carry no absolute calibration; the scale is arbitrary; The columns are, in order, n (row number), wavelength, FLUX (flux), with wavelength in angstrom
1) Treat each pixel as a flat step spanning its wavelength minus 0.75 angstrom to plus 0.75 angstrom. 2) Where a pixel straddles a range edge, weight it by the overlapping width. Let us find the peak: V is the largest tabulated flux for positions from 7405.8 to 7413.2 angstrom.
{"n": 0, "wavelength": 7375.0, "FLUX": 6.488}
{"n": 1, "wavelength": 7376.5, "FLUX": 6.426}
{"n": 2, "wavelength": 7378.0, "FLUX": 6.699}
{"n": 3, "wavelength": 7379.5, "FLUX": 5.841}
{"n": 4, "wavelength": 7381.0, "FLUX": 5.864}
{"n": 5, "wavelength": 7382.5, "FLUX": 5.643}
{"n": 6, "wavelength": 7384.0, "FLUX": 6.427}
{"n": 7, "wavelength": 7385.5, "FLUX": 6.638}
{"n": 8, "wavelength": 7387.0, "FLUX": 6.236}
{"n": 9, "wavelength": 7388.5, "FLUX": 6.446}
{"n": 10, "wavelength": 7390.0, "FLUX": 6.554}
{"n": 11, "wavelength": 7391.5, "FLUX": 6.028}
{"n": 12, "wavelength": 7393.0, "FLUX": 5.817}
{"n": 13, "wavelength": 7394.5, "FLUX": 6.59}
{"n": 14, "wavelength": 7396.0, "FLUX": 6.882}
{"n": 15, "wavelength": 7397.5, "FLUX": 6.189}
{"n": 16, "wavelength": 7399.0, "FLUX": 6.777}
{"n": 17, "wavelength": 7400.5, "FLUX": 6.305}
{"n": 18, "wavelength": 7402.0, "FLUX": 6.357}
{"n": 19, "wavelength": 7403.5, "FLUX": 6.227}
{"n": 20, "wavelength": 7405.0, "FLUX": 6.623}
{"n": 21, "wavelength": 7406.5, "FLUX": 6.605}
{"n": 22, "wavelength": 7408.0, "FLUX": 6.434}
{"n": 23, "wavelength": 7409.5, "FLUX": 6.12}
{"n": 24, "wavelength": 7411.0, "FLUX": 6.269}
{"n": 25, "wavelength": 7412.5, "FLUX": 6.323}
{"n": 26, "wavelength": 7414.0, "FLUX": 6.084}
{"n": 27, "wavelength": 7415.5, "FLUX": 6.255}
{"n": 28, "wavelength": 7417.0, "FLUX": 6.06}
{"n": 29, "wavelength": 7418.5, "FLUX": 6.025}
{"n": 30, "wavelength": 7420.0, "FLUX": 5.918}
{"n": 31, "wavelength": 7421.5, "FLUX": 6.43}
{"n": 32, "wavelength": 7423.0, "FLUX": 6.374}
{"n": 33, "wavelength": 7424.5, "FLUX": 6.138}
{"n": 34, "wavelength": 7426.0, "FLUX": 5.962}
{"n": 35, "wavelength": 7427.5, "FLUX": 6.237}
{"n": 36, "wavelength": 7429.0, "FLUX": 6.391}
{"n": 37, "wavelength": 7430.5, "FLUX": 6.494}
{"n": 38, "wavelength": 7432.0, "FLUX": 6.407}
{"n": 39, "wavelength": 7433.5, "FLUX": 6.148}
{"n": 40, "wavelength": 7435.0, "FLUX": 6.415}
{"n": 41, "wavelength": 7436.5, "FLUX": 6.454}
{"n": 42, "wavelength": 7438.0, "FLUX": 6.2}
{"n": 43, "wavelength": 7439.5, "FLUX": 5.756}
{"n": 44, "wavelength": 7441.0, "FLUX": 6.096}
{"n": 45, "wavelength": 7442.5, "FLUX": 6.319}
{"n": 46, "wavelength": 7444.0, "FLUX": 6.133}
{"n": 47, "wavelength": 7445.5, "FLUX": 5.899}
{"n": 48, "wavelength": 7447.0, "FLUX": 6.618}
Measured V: 6.605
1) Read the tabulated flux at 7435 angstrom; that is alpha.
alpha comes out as 6.415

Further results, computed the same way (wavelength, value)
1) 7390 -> 6.554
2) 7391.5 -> 6.028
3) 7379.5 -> 5.841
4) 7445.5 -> 5.899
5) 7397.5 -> 6.189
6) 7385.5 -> 6.638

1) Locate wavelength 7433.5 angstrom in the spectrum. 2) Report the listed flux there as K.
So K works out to 6.148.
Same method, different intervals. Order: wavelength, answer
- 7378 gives 6.699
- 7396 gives 6.882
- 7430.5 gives 6.494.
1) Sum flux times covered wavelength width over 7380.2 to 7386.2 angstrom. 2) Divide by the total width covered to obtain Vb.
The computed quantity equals 6.14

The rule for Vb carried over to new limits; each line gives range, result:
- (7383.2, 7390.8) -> 6.45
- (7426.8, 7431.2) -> 6.37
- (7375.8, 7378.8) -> 6.55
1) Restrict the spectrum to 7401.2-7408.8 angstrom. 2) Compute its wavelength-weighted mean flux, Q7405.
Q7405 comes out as 6.45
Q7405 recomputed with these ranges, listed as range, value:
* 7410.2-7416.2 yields 6.23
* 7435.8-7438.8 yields 6.32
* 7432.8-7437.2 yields 6.34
